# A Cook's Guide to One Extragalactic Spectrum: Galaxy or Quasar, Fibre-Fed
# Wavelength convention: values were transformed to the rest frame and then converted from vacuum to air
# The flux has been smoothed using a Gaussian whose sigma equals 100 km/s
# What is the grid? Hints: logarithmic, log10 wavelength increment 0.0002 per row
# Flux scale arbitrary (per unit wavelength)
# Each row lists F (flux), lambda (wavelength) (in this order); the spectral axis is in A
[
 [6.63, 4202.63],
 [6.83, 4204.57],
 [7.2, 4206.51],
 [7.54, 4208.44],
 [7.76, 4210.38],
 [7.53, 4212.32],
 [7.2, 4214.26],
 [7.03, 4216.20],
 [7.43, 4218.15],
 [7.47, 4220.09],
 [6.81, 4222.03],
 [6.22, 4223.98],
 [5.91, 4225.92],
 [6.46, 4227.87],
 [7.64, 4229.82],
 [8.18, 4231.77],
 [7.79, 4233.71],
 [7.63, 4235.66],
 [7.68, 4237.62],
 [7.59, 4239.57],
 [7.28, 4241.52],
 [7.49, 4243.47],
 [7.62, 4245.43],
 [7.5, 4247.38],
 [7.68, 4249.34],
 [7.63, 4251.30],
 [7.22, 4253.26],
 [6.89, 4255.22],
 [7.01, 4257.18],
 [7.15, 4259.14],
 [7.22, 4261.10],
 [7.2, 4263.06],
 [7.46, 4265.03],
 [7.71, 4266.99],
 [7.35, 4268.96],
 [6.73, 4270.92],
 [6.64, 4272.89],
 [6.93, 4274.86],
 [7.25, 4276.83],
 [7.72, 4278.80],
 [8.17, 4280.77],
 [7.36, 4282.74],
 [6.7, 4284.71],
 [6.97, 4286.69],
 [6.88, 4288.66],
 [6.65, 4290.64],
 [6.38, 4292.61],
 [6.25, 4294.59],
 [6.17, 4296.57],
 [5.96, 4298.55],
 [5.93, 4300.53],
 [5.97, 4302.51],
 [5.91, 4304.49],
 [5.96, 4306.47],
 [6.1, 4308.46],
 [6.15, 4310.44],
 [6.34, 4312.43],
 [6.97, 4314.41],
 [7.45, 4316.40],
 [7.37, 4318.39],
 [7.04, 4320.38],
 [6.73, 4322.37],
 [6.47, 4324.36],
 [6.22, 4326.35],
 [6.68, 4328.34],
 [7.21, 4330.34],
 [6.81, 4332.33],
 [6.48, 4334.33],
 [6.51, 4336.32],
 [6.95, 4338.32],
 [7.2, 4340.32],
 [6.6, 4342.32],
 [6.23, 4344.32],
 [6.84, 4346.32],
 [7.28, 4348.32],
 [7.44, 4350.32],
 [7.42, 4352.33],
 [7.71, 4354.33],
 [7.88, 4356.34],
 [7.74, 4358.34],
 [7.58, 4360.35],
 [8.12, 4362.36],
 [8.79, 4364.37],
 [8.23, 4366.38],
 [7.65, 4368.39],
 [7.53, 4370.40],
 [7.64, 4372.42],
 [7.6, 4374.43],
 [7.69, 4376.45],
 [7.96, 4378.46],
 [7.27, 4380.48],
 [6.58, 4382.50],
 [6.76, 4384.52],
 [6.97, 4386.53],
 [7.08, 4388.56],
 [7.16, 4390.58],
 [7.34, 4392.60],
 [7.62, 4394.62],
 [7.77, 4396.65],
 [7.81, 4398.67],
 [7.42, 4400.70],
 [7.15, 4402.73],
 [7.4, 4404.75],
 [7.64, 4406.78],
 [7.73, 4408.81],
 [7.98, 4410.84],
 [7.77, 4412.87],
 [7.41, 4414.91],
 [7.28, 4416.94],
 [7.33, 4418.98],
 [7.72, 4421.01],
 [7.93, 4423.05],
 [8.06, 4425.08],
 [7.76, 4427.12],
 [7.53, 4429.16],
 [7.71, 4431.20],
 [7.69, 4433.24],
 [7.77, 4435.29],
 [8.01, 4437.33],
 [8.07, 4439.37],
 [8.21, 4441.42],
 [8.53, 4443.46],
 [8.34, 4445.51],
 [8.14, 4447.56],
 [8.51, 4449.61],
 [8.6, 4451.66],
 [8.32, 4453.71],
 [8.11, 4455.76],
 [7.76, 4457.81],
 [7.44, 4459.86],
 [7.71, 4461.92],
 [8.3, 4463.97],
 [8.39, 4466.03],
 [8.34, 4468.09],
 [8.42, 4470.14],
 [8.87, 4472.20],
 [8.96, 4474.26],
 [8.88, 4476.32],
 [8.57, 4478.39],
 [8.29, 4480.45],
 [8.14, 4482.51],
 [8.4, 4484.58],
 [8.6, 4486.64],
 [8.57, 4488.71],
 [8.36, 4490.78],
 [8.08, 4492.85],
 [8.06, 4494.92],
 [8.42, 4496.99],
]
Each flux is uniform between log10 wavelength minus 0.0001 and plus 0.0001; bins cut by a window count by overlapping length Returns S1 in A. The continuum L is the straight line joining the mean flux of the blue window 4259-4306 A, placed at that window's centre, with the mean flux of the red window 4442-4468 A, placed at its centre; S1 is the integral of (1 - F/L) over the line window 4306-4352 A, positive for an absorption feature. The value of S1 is 2.86 A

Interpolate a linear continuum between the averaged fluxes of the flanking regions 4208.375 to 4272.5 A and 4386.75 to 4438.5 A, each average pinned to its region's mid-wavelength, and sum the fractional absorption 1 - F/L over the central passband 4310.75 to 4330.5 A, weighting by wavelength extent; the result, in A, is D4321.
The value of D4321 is 1.7 A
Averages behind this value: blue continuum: 7.29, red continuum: 7.59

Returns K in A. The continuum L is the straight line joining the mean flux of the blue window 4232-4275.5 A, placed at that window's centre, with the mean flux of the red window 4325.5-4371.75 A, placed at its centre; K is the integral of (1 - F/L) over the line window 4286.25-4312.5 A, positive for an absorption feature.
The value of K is 3.9 A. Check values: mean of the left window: 7.35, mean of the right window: 7.27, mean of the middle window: 6.24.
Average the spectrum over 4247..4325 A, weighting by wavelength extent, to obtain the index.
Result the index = 6.87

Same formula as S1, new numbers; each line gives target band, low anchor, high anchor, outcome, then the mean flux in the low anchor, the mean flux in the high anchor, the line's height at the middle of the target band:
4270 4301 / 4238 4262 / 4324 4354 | 1.5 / 7.37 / 6.85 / 7.16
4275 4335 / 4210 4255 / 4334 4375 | 5.7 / 7.32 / 7.42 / 7.38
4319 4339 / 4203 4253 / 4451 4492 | 2.6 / 7.31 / 8.35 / 7.74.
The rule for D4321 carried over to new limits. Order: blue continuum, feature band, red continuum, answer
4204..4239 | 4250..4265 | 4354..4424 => 0.21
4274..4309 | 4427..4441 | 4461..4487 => 0.42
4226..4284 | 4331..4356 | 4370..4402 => 1.32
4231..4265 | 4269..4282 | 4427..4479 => 0.52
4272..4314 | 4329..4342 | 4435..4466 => 0.31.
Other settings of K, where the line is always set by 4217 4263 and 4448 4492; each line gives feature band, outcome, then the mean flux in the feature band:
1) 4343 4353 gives 1.0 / 7.02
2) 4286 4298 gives 1.6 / 6.52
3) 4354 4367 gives -0.3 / 8.02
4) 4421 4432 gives 0.5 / 7.79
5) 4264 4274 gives 0.3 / 7.17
